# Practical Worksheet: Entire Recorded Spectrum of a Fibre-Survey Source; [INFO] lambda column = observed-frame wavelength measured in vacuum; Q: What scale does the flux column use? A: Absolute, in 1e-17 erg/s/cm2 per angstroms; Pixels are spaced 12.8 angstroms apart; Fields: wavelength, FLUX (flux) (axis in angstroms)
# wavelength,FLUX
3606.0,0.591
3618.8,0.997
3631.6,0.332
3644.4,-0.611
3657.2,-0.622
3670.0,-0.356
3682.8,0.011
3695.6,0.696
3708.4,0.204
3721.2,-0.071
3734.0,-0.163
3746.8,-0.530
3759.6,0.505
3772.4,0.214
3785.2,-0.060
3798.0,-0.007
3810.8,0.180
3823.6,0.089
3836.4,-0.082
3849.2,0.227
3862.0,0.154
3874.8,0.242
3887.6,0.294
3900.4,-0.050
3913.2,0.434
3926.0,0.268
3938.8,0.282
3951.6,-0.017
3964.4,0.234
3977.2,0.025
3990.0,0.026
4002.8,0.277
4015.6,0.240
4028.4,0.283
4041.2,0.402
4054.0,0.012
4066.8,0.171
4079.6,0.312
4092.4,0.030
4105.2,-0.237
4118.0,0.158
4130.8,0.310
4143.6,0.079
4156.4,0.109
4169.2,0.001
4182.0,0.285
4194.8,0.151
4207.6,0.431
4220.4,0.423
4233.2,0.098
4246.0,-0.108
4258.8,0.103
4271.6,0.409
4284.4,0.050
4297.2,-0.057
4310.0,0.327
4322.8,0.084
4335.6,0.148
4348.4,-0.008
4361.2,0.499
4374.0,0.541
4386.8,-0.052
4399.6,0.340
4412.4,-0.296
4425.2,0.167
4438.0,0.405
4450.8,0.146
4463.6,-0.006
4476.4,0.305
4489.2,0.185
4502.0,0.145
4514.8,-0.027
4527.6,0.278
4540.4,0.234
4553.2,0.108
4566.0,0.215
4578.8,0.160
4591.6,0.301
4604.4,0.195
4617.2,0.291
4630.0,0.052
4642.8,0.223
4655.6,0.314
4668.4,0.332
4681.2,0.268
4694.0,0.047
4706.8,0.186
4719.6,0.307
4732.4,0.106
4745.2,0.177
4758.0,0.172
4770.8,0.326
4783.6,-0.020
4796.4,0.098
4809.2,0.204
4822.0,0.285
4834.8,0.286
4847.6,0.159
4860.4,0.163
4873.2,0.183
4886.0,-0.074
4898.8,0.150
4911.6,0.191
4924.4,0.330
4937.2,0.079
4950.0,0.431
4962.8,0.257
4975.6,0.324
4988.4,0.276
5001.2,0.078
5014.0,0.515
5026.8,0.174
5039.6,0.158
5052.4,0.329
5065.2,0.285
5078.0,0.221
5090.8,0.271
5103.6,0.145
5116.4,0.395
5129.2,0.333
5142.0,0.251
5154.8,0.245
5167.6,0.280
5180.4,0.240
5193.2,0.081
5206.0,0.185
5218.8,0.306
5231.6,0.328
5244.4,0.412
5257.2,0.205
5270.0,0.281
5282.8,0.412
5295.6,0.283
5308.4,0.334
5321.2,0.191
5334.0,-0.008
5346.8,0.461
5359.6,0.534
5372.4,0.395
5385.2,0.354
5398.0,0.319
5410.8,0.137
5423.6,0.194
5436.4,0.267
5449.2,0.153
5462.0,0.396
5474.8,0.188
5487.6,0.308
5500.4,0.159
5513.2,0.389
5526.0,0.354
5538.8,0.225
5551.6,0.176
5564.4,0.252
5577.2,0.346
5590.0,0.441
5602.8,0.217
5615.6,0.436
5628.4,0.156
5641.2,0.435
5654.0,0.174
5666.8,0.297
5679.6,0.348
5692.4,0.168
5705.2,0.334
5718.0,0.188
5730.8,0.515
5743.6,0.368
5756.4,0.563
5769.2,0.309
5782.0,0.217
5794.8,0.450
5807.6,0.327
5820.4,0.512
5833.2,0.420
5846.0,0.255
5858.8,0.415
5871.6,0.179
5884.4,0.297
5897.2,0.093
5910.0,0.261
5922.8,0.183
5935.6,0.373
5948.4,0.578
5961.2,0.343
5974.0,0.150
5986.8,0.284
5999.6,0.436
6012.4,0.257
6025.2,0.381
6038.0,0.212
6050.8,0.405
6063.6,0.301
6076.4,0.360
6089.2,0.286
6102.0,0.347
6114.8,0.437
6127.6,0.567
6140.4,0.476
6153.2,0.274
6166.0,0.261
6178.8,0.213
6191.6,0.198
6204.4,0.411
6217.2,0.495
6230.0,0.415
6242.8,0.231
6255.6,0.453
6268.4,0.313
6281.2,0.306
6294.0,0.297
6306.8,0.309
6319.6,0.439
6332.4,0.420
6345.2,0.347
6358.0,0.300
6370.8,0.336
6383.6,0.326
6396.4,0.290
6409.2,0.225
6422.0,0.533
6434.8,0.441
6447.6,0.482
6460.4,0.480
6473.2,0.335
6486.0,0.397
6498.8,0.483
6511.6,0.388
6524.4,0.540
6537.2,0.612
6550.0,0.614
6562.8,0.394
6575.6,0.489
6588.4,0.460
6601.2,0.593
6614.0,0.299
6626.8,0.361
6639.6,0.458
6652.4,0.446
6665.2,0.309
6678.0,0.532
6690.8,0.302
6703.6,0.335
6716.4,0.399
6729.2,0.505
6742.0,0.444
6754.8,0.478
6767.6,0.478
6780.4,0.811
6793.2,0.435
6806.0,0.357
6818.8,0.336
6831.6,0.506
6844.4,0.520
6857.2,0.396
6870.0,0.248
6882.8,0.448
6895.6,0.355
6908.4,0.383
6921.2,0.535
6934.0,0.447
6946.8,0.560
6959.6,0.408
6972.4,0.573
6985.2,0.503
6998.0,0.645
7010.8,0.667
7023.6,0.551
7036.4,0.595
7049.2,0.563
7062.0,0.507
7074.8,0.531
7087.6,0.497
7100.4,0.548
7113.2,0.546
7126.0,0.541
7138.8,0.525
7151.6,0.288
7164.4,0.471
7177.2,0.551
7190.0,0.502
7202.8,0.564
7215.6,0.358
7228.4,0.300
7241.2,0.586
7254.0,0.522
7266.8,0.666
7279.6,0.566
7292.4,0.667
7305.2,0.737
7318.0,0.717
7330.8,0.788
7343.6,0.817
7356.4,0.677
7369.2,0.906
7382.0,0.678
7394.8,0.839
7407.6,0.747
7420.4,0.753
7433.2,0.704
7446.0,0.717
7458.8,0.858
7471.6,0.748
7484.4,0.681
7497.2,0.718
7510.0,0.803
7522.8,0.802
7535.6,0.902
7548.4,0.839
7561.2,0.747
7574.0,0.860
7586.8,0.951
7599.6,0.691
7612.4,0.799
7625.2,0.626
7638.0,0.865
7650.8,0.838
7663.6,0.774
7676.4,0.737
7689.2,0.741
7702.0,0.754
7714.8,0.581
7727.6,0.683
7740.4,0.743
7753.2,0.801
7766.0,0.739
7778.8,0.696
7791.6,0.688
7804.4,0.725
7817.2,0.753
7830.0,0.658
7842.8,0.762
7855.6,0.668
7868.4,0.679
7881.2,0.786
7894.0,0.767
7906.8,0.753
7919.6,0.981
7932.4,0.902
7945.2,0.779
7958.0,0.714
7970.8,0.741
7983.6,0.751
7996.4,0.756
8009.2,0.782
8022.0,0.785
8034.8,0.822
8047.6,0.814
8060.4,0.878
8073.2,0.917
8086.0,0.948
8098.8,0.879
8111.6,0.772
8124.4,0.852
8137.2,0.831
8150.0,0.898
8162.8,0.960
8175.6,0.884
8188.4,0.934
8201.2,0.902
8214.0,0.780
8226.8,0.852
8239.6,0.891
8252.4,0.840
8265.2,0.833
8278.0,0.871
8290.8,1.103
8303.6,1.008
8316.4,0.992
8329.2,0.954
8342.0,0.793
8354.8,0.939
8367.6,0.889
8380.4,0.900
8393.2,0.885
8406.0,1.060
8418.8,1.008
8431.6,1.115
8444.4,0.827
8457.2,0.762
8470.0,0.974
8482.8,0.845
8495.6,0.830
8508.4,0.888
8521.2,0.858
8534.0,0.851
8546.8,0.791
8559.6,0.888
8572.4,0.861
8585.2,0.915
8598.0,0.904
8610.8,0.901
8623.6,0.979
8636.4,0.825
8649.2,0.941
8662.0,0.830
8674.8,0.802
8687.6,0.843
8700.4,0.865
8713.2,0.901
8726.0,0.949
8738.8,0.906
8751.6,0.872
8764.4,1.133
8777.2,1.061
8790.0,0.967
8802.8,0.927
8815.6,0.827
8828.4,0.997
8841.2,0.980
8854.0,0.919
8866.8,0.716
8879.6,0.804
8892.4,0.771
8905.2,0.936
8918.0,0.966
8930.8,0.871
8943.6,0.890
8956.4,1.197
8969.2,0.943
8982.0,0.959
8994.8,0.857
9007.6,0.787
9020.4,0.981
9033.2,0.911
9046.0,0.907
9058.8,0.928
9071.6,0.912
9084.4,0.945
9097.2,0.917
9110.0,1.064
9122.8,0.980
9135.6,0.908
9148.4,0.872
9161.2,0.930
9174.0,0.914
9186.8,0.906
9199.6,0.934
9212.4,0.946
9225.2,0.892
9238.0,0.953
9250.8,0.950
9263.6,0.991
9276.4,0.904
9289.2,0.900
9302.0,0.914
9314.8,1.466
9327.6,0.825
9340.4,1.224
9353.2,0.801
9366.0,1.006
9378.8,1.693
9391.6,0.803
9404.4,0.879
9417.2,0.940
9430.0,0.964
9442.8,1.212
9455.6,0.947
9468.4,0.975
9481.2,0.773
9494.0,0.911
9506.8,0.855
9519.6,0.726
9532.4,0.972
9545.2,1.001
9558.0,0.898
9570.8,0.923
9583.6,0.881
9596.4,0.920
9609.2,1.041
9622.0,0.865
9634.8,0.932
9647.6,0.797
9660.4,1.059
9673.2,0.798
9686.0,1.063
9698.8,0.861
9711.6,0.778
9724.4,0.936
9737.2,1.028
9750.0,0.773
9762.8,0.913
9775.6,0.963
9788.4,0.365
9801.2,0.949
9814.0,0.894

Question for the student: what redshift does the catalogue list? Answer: 0.82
